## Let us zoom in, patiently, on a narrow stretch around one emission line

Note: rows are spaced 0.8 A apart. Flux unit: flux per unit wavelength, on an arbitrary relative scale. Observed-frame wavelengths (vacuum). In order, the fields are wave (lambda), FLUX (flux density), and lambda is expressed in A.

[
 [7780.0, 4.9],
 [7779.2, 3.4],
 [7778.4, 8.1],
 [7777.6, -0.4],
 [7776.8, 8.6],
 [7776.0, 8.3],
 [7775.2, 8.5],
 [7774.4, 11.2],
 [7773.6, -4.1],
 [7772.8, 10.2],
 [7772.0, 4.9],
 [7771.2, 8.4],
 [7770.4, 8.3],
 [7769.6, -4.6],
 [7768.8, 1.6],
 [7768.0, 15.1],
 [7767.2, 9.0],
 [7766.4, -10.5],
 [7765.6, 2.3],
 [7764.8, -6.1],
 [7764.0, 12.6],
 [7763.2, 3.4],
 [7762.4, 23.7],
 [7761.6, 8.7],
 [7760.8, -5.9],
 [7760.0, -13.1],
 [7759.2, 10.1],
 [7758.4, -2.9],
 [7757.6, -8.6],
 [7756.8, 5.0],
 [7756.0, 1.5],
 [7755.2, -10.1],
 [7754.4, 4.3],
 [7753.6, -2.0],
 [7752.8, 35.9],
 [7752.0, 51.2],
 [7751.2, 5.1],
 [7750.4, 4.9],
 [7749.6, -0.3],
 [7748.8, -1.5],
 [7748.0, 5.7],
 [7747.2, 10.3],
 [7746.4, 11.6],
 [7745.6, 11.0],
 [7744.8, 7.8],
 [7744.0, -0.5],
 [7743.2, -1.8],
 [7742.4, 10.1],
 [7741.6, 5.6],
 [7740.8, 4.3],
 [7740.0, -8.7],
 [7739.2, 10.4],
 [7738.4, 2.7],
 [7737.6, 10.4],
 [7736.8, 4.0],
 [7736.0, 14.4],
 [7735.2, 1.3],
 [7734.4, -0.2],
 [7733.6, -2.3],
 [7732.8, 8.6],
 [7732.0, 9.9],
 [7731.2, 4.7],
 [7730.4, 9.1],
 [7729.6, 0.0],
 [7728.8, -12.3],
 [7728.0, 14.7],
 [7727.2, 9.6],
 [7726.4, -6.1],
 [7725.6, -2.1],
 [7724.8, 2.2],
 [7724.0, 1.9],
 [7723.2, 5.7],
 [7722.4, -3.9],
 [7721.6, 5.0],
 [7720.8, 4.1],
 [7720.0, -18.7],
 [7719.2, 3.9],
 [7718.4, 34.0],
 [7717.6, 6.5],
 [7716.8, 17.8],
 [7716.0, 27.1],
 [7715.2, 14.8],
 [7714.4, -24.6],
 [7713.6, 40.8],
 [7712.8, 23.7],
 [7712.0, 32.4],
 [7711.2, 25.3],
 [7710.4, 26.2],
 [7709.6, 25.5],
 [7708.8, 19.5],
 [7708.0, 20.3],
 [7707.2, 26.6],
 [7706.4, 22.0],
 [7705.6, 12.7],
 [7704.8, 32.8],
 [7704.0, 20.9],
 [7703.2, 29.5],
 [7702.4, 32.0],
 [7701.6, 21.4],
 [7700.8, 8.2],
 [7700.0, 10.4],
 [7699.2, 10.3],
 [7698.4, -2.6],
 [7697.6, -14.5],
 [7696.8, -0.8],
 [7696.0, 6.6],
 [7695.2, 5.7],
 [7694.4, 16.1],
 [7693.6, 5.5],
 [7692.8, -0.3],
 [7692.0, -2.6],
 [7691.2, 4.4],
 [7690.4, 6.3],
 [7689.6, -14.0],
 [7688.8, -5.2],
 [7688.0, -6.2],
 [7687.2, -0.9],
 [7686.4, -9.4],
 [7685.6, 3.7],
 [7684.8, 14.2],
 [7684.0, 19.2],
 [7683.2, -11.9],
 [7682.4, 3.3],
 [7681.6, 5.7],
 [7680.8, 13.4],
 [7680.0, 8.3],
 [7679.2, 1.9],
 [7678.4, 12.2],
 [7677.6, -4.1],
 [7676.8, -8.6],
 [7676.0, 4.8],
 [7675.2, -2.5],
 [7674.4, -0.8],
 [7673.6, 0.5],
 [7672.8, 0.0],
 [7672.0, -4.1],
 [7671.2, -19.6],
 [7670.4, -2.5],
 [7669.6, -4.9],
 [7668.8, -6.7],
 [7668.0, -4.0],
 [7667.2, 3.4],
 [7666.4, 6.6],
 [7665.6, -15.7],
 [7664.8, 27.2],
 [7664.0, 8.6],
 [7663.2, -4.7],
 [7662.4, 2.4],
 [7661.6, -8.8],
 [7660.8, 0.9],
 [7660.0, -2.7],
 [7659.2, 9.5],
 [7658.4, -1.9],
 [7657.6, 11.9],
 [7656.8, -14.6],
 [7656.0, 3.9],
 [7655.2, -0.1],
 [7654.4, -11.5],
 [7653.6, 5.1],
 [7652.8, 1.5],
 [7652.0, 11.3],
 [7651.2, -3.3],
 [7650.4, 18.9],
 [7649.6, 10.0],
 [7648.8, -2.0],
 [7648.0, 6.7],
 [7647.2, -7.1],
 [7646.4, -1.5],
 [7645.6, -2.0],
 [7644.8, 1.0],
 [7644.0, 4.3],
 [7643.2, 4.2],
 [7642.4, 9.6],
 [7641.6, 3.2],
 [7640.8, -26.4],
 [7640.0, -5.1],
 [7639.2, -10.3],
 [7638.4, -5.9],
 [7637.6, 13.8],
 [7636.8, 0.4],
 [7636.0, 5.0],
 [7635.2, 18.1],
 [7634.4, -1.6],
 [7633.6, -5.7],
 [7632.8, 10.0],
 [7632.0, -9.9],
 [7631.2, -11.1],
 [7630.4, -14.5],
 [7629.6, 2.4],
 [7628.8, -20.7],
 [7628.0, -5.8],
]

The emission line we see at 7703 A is [O II] 3727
